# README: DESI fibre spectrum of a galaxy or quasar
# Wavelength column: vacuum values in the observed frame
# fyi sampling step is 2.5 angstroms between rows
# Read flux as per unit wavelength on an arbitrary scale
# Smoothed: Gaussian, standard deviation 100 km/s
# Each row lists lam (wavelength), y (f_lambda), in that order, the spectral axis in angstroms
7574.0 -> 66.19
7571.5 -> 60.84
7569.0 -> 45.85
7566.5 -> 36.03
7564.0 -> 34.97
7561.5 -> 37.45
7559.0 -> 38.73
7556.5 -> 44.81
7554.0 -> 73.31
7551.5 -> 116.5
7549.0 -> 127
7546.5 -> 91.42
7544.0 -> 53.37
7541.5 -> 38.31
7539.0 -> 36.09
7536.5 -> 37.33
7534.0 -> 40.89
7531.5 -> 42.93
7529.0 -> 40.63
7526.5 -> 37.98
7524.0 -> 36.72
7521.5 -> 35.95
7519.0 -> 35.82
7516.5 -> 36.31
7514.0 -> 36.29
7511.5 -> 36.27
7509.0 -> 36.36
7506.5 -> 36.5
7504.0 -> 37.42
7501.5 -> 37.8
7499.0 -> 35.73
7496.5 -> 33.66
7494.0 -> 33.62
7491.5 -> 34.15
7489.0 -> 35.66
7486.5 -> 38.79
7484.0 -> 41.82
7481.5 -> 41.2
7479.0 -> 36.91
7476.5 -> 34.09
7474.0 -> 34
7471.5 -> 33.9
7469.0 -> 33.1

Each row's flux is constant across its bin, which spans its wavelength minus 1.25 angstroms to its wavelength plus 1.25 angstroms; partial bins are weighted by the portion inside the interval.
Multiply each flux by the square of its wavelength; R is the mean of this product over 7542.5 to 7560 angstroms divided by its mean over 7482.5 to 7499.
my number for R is 2.2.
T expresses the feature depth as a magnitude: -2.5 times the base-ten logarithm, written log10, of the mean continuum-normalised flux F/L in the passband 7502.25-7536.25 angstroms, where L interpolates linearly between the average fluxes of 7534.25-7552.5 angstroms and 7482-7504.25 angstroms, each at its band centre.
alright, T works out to 0.370 mag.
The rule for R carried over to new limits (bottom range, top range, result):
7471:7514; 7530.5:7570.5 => 1.56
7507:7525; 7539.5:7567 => 1.75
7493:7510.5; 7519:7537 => 1.09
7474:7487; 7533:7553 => 1.82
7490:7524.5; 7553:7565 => 1.29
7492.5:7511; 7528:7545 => 1.16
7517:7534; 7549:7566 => 1.62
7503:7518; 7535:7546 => 1.23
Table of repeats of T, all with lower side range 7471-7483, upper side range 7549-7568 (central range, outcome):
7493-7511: 0.20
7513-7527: 0.31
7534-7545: 0.30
